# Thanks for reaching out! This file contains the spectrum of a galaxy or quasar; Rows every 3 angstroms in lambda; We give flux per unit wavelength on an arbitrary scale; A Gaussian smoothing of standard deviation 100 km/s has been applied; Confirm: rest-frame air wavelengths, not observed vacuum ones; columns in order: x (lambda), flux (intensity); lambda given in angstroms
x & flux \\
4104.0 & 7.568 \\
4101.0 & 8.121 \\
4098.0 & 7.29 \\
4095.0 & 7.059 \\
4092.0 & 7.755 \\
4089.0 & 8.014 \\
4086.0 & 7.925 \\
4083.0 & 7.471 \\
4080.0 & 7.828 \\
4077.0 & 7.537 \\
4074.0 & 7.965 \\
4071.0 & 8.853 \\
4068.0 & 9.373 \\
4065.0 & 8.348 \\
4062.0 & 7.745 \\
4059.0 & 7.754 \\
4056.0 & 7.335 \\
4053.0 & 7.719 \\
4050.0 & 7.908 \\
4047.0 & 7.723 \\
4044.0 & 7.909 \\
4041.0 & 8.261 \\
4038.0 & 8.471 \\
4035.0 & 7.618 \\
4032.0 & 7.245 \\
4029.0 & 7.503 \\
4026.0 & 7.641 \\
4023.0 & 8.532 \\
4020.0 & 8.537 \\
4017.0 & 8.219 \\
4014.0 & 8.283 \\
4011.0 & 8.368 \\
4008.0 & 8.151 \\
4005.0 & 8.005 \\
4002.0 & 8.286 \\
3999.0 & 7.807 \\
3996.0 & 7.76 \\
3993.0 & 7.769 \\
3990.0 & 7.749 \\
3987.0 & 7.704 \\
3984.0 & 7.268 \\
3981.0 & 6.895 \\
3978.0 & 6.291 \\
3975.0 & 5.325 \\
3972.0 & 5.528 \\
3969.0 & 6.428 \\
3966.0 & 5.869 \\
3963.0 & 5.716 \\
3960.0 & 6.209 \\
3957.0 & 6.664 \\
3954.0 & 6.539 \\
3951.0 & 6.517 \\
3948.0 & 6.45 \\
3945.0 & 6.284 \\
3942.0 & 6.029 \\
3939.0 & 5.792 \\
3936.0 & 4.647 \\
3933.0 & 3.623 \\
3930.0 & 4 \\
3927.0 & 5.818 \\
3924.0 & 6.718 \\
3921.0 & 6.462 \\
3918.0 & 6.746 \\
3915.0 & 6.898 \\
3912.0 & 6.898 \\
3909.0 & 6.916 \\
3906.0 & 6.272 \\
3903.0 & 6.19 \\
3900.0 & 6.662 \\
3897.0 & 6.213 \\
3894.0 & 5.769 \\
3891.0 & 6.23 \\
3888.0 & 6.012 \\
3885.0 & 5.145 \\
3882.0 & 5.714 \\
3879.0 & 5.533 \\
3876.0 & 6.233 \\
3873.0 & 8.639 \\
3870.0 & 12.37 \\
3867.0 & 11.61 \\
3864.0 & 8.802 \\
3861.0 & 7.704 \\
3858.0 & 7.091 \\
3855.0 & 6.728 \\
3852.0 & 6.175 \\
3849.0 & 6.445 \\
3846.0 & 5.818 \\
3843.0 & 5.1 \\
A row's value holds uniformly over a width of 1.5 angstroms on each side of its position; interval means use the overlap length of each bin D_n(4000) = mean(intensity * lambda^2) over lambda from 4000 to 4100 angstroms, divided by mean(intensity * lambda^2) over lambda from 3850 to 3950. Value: 1.3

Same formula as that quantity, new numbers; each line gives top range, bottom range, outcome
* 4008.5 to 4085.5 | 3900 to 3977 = 1.40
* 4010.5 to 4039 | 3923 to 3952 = 1.51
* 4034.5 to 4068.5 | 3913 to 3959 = 1.42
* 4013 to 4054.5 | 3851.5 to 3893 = 1.16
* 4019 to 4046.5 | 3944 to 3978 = 1.34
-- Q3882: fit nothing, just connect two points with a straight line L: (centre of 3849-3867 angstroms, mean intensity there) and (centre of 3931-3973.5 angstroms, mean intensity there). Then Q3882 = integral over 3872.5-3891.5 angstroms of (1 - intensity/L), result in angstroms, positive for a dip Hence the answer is 2.8 angstroms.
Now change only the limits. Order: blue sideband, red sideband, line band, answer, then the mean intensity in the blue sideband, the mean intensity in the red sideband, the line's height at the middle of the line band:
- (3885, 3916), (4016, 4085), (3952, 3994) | 3.4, 6.34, 7.98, 7.13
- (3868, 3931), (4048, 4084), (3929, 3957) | 5.4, 6.61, 7.99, 6.97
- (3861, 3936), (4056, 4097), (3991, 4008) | -1.2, 6.71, 7.94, 7.41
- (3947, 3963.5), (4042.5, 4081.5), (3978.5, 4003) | -2.3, 6.38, 8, 6.92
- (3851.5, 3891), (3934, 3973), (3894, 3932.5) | 3.0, 7.5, 6.03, 6.75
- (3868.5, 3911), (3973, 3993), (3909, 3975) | 7.9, 6.71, 6.91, 6.82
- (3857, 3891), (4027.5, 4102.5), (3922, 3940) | 6.1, 7.66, 7.87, 7.72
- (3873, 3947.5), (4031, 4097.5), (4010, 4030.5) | -2.2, 6.01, 7.9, 7.36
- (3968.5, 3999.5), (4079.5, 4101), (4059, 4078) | -2.0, 6.95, 7.65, 7.5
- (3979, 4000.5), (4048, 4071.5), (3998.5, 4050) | -1.5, 7.53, 8.09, 7.81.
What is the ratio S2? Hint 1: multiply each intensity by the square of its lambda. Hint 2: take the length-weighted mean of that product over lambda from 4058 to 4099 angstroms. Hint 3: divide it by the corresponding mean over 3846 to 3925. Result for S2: 1.25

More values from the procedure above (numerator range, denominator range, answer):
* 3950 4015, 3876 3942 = 1.24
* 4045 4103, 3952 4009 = 1.19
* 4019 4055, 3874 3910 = 1.39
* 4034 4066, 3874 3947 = 1.42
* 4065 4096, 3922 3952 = 1.54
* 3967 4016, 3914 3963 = 1.27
